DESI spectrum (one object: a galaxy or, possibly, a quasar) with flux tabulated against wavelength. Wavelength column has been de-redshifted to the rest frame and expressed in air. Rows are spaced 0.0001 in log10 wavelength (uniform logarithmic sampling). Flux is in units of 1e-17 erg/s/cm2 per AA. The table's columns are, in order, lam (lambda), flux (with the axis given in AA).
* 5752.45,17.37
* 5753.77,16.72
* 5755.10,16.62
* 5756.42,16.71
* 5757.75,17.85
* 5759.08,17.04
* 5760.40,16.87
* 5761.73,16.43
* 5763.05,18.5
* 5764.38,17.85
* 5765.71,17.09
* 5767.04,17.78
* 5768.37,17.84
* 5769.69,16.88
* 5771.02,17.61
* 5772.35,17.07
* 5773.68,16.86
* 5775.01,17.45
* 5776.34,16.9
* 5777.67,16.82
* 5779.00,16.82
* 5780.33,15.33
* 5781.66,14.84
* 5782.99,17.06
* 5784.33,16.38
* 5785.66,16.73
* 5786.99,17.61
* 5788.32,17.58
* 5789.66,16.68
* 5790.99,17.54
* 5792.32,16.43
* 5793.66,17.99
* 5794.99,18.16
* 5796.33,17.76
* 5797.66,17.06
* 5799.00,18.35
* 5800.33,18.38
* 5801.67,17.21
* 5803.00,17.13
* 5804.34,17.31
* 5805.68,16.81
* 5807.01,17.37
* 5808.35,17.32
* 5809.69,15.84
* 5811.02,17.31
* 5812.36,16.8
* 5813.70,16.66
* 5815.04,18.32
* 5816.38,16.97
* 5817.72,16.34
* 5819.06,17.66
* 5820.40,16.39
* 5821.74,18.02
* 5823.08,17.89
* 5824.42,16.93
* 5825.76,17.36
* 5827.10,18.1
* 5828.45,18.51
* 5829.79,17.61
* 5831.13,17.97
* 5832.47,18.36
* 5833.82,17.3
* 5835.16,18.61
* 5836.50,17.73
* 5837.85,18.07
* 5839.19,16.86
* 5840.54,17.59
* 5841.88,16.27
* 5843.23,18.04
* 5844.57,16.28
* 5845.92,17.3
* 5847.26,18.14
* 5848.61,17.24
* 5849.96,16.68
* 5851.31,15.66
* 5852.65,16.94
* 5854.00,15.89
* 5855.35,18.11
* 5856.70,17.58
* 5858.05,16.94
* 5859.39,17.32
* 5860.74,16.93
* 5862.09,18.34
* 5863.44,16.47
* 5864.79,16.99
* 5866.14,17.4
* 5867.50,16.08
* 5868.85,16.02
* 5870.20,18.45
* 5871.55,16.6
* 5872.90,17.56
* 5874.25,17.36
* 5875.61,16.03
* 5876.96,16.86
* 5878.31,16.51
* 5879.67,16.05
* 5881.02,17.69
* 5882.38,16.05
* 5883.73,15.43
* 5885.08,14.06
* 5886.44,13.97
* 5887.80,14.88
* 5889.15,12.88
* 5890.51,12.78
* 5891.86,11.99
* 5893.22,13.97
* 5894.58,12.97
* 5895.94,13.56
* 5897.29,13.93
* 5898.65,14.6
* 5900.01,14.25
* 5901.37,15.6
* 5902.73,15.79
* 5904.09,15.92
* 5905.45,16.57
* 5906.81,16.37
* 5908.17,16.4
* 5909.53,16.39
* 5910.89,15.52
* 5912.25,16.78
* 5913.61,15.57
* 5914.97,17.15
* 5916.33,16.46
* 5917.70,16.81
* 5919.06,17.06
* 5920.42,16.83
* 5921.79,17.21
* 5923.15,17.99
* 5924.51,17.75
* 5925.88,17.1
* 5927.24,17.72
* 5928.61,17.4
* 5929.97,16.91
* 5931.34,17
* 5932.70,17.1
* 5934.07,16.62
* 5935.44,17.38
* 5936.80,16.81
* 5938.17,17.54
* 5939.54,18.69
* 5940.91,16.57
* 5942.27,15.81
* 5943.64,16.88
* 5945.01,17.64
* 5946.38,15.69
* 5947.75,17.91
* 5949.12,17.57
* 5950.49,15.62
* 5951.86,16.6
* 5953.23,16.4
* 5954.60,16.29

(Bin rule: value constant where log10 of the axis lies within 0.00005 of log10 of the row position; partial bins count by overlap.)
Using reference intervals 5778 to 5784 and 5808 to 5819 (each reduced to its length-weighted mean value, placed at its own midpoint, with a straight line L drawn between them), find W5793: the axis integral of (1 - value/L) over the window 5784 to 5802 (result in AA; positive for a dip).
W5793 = -1.1 AA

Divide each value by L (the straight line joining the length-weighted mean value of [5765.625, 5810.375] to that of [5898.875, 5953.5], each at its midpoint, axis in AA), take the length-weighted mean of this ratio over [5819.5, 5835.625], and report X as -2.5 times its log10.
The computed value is -0.05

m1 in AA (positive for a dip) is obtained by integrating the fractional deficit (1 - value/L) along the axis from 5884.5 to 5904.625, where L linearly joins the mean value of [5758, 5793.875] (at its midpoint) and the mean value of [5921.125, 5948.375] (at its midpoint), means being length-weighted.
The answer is 3.6 AA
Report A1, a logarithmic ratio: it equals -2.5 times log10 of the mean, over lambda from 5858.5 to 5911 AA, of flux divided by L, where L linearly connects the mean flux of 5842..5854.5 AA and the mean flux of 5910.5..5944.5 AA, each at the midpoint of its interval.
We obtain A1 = 0.082 mag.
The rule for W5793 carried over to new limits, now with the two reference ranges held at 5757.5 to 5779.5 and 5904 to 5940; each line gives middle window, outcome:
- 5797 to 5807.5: -0.2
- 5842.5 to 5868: 0.0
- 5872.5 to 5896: 2.7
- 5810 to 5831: -0.3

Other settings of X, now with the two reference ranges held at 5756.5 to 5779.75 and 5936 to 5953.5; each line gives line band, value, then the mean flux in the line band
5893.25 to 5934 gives 0.05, 16.2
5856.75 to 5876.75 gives 0.00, 17.1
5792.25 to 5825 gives -0.01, 17.3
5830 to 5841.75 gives -0.04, 17.7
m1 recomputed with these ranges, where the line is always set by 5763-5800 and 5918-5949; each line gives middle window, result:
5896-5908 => 1.29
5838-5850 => -0.04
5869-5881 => 0.17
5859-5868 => 0.04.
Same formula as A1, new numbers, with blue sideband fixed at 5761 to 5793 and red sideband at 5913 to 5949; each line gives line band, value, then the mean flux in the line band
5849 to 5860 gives 0.01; 16.9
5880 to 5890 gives 0.14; 15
